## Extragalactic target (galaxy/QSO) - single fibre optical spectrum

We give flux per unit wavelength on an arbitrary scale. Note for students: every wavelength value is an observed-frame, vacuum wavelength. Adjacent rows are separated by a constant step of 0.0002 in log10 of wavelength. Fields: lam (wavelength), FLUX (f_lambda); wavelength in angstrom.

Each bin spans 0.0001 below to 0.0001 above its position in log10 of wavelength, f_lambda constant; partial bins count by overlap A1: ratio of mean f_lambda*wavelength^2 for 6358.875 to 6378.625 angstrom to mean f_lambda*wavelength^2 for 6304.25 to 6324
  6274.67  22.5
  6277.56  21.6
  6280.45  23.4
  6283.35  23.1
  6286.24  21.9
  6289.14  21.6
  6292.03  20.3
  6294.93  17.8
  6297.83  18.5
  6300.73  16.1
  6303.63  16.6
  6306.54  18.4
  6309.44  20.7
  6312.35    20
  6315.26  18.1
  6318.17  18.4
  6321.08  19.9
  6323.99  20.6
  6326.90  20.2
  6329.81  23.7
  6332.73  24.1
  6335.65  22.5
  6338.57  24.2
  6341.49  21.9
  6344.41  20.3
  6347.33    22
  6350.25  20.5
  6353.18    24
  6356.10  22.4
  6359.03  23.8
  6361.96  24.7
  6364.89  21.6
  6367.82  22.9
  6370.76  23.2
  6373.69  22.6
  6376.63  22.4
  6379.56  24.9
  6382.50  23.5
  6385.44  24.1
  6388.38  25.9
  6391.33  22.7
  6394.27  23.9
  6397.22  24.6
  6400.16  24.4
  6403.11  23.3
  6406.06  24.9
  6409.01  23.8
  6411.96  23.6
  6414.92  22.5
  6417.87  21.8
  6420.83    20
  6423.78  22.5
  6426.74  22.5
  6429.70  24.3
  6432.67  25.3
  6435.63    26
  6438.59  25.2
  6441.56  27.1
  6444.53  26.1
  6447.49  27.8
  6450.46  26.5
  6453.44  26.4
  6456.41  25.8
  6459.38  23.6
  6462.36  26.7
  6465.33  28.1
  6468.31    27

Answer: 1.22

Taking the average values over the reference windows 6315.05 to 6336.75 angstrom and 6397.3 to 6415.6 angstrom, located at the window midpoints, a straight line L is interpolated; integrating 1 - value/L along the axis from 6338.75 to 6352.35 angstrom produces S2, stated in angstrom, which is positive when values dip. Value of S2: 0.1 angstrom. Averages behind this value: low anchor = 21.1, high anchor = 23.9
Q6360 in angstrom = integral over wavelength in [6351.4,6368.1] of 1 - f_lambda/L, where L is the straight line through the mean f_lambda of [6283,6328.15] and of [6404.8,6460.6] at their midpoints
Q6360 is -1.2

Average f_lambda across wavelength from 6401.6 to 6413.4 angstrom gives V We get 23.9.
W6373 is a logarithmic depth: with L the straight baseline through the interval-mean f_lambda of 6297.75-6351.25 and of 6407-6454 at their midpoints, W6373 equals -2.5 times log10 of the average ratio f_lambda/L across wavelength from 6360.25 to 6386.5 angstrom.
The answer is -0.05 mag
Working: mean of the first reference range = 20.4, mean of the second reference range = 24.4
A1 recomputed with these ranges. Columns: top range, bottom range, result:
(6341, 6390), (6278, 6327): 1.19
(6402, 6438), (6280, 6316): 1.24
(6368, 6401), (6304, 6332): 1.22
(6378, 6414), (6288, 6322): 1.32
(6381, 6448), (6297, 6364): 1.18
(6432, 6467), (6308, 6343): 1.29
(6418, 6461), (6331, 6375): 1.12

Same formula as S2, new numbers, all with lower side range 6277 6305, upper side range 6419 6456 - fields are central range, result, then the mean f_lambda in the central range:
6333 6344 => -0.6 angstrom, 22.7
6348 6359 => -0.2 angstrom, 22.5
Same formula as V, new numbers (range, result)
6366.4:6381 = 23.2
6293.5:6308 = 17.5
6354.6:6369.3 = 23.1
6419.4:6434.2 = 22.9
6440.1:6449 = 27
